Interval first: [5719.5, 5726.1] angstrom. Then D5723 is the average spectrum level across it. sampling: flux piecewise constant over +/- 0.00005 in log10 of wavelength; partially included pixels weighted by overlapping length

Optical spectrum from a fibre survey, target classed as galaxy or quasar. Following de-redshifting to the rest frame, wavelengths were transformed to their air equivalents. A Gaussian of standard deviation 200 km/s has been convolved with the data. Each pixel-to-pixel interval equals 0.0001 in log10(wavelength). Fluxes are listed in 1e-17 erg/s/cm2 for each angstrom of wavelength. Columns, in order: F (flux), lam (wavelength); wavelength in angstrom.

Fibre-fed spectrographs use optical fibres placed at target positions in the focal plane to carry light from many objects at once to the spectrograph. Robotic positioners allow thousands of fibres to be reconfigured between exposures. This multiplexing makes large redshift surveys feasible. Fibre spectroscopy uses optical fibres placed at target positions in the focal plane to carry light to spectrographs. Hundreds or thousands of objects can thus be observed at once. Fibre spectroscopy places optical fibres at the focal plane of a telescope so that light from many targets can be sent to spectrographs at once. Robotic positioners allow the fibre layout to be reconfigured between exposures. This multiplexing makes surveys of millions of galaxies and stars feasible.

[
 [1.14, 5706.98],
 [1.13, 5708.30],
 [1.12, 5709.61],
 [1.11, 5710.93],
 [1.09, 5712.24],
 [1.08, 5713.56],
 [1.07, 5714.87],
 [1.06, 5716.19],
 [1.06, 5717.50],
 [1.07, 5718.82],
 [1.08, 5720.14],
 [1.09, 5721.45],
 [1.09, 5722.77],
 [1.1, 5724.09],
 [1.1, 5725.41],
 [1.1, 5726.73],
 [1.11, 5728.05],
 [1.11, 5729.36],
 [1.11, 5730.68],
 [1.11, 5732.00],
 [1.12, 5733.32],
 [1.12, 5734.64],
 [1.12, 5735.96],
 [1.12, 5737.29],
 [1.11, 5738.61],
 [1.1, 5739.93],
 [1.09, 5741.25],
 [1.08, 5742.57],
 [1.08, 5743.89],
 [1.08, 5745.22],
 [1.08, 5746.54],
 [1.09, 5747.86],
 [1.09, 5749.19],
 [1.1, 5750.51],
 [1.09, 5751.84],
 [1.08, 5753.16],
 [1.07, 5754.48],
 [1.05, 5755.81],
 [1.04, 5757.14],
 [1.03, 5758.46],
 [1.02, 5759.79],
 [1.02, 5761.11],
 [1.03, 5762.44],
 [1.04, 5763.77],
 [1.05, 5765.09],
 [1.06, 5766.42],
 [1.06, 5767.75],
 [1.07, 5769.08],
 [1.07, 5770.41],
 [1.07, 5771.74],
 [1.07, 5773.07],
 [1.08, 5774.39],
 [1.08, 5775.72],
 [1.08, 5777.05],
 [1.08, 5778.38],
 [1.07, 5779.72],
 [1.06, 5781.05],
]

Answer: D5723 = 1.09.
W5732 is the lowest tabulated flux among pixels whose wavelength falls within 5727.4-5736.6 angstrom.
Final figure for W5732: 1.11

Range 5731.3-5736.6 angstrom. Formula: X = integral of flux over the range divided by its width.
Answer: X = 1.12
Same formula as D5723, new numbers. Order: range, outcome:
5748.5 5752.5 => 1.09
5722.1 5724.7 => 1.09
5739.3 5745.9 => 1.09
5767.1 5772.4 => 1.07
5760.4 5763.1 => 1.03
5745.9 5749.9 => 1.09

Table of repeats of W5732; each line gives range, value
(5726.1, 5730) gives 1.1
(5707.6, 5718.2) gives 1.06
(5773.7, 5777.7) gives 1.08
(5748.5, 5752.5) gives 1.09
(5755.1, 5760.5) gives 1.02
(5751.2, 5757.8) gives 1.04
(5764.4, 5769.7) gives 1.05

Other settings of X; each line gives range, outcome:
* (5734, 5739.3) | 1.12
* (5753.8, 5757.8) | 1.05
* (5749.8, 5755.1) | 1.09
